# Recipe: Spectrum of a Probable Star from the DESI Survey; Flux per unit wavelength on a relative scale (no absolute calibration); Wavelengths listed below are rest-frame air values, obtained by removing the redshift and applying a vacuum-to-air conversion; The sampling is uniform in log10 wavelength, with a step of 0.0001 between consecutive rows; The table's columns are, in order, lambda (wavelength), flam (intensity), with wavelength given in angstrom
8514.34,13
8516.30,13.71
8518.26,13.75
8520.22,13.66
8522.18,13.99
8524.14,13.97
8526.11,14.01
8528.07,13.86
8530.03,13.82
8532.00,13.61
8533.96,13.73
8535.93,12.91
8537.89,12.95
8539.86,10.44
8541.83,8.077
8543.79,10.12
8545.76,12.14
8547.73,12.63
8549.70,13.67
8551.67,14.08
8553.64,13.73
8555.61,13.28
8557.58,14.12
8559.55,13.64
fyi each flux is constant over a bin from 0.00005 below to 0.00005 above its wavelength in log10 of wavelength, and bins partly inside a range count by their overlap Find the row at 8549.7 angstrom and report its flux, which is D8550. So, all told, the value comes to 13.67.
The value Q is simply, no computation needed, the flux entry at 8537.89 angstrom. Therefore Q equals 12.95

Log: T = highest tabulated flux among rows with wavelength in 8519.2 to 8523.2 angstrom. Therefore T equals 13.99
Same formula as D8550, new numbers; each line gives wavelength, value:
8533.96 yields 13.73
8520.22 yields 13.66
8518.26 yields 13.75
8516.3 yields 13.71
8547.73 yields 12.63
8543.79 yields 10.12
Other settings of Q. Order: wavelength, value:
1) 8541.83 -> 8.077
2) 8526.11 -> 14.01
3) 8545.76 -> 12.14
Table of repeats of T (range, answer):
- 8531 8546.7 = 13.73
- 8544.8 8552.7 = 14.08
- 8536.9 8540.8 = 12.95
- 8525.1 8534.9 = 14.01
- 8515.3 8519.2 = 13.75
